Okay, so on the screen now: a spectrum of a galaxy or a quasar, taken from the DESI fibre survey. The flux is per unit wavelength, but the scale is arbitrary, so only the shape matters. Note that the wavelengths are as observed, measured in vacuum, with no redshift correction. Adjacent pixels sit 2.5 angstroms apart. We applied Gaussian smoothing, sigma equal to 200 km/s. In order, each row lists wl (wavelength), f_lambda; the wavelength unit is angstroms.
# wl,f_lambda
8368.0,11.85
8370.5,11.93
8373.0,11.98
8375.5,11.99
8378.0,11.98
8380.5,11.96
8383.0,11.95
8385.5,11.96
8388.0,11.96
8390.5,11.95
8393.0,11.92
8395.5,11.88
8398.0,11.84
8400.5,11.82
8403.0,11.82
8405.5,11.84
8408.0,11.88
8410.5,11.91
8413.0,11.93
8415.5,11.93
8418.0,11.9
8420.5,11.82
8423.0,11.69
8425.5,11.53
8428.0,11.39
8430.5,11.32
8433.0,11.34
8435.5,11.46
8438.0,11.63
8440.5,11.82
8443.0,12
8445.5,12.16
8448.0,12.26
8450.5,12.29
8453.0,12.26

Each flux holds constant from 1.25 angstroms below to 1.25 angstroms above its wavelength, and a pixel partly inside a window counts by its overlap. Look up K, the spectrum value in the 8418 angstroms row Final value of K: 11.9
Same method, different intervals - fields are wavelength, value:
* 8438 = 11.63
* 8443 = 12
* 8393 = 11.92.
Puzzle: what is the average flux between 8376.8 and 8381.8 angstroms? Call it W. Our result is 12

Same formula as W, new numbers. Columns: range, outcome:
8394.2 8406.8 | 11.8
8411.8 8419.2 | 11.9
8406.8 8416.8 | 11.9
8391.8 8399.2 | 11.9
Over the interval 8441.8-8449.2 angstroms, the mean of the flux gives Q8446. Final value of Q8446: 12.1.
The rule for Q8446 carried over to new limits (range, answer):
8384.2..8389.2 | 12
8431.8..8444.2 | 11.6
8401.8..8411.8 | 11.9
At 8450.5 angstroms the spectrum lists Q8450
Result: 12.29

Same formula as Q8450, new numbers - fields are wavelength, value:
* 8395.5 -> 11.88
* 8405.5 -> 11.84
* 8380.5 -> 11.96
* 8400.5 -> 11.82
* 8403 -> 11.82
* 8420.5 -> 11.82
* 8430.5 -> 11.32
